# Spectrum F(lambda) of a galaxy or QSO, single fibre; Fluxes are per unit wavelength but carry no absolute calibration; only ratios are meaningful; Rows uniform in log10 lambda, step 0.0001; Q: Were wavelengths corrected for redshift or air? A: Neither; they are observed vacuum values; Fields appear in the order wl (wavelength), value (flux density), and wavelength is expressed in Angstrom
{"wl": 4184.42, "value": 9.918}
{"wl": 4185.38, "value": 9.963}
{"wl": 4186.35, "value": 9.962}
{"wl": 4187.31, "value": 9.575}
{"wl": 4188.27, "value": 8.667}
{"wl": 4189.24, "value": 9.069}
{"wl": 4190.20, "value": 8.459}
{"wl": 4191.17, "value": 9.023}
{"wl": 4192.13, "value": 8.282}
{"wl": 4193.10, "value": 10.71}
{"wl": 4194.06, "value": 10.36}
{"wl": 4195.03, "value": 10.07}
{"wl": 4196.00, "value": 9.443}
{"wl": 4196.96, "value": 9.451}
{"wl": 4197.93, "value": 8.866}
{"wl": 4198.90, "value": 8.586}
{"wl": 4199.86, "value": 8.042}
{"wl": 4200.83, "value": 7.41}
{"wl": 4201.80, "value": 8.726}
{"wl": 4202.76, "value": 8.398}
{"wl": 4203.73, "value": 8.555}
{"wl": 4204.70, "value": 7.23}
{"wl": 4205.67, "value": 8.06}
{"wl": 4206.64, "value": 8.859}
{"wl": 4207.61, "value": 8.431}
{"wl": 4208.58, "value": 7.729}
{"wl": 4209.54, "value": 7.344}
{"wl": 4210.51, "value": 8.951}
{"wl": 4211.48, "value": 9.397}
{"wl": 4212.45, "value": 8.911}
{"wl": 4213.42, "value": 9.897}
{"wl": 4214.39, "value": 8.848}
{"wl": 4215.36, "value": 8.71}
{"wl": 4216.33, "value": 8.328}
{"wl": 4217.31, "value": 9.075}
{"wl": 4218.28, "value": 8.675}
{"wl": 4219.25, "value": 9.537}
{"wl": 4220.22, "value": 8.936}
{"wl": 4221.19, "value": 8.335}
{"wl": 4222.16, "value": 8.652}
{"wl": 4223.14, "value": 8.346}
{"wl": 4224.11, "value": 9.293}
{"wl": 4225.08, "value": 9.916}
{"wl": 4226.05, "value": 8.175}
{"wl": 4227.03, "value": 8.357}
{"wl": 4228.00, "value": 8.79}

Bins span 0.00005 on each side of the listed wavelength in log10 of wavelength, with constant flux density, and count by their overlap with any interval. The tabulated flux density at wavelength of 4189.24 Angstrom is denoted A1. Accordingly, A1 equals 9.069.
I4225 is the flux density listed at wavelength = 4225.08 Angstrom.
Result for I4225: 9.916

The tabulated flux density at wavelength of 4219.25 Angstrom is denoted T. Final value 9.537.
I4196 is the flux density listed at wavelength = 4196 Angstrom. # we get 9.443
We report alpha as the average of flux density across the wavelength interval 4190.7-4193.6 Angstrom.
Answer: 9.37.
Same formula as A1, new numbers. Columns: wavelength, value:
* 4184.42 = 9.918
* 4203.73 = 8.555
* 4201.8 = 8.726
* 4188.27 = 8.667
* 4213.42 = 9.897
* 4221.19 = 8.335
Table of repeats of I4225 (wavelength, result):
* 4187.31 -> 9.575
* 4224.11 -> 9.293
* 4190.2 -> 8.459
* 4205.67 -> 8.06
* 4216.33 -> 8.328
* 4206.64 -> 8.859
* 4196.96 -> 9.451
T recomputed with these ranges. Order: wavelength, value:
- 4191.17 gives 9.023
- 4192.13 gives 8.282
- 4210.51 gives 8.951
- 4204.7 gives 7.23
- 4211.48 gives 9.397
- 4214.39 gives 8.848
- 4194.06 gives 10.36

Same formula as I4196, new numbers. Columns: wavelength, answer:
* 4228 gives 8.79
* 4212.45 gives 8.911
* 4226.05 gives 8.175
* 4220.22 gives 8.936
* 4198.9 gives 8.586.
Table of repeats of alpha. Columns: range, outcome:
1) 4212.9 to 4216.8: 8.95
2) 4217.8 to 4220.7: 9.06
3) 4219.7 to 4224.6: 8.73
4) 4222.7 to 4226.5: 8.97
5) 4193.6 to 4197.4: 9.83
